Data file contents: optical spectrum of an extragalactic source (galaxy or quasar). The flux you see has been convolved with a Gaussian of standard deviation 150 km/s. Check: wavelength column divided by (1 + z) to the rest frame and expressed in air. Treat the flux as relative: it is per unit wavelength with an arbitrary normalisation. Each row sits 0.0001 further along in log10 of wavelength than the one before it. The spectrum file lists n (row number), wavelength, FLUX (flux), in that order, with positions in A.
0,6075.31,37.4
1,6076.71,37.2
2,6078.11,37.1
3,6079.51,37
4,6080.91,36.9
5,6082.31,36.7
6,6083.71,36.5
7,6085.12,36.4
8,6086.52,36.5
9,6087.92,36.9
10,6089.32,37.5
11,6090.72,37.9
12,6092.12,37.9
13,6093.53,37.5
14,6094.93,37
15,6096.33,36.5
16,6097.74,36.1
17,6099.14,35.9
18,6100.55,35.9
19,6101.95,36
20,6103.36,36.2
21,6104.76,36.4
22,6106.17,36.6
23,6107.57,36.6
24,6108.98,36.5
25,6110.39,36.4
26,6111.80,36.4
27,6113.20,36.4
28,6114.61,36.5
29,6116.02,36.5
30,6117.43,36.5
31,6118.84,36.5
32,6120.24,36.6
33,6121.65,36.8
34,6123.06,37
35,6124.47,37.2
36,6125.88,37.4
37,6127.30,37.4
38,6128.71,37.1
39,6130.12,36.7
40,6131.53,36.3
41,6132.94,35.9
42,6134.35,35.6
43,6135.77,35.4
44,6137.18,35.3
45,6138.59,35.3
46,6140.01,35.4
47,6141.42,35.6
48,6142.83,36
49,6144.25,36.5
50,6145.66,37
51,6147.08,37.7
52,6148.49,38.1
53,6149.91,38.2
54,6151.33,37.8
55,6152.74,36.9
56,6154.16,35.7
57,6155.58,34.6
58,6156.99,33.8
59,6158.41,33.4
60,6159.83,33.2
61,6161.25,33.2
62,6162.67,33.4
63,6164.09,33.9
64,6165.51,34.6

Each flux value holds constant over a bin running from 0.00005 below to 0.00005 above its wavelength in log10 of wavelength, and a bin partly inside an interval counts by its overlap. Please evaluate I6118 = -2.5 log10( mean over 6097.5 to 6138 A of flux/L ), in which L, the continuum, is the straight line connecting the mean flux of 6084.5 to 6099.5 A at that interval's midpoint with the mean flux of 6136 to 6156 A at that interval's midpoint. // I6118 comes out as 0.01 mag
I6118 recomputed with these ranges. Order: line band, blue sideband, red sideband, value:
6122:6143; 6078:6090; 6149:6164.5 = -0.020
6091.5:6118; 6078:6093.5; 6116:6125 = 0.011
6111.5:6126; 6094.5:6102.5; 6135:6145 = -0.023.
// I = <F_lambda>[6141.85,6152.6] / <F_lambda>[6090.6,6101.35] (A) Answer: 1.0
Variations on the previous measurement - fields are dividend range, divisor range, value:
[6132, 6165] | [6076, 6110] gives 0.97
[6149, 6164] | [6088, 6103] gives 0.95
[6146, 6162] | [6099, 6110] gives 0.98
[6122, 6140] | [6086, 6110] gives 0.99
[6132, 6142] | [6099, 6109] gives 0.98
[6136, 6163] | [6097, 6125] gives 0.98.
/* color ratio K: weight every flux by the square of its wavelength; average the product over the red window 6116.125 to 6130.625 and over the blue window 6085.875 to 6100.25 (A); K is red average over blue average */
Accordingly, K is 1.01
